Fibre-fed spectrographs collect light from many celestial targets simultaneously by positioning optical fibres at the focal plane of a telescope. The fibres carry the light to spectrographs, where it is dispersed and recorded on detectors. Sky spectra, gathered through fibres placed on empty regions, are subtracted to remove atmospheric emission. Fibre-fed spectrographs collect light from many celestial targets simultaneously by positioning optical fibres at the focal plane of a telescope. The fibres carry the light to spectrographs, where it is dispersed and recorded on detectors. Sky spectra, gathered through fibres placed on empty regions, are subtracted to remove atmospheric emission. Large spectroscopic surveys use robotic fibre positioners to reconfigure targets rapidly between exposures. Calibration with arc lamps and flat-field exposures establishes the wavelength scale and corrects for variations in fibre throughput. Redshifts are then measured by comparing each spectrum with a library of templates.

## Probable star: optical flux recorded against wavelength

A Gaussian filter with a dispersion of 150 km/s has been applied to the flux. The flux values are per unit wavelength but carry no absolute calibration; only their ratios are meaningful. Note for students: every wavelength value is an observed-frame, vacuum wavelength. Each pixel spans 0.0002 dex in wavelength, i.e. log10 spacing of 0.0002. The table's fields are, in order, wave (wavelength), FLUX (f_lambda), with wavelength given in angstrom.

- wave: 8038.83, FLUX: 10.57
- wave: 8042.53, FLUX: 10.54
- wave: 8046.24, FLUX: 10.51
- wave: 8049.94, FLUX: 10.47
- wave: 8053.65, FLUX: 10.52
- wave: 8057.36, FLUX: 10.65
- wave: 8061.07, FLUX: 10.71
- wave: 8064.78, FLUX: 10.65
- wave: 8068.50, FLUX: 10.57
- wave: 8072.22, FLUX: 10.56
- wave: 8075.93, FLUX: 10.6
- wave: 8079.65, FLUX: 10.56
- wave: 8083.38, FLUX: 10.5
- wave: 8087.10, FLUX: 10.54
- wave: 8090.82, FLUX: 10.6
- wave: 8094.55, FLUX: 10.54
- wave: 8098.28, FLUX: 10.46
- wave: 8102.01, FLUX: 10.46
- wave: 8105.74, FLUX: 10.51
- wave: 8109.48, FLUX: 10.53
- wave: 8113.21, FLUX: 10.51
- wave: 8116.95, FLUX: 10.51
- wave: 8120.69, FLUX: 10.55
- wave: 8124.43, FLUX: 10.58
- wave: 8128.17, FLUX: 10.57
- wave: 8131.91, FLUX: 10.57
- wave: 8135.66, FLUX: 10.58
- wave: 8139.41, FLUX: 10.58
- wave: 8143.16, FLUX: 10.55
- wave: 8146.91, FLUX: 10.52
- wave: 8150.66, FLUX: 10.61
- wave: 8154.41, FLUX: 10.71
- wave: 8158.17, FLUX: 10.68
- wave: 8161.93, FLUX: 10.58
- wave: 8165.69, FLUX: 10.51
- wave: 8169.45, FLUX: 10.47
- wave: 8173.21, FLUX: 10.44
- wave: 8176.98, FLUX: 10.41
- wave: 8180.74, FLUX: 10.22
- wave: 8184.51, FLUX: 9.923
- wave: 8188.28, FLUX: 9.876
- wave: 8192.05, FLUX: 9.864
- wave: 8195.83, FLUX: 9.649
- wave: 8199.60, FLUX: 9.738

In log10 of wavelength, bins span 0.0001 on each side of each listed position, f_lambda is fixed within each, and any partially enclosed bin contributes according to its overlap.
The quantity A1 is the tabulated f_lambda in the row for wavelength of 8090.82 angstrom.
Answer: 10.6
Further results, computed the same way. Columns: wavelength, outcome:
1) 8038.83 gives 10.57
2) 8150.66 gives 10.61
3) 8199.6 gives 9.738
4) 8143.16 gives 10.55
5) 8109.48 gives 10.53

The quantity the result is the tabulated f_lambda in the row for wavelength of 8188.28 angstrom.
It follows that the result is 9.876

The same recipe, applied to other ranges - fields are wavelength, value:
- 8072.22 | 10.56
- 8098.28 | 10.46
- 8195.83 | 9.649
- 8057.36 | 10.65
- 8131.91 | 10.57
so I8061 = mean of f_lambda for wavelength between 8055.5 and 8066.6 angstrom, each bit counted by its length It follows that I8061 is 10.7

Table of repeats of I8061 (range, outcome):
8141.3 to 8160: 10.6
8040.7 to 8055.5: 10.5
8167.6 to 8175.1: 10.5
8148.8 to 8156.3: 10.7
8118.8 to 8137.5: 10.6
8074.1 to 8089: 10.6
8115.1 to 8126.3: 10.5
